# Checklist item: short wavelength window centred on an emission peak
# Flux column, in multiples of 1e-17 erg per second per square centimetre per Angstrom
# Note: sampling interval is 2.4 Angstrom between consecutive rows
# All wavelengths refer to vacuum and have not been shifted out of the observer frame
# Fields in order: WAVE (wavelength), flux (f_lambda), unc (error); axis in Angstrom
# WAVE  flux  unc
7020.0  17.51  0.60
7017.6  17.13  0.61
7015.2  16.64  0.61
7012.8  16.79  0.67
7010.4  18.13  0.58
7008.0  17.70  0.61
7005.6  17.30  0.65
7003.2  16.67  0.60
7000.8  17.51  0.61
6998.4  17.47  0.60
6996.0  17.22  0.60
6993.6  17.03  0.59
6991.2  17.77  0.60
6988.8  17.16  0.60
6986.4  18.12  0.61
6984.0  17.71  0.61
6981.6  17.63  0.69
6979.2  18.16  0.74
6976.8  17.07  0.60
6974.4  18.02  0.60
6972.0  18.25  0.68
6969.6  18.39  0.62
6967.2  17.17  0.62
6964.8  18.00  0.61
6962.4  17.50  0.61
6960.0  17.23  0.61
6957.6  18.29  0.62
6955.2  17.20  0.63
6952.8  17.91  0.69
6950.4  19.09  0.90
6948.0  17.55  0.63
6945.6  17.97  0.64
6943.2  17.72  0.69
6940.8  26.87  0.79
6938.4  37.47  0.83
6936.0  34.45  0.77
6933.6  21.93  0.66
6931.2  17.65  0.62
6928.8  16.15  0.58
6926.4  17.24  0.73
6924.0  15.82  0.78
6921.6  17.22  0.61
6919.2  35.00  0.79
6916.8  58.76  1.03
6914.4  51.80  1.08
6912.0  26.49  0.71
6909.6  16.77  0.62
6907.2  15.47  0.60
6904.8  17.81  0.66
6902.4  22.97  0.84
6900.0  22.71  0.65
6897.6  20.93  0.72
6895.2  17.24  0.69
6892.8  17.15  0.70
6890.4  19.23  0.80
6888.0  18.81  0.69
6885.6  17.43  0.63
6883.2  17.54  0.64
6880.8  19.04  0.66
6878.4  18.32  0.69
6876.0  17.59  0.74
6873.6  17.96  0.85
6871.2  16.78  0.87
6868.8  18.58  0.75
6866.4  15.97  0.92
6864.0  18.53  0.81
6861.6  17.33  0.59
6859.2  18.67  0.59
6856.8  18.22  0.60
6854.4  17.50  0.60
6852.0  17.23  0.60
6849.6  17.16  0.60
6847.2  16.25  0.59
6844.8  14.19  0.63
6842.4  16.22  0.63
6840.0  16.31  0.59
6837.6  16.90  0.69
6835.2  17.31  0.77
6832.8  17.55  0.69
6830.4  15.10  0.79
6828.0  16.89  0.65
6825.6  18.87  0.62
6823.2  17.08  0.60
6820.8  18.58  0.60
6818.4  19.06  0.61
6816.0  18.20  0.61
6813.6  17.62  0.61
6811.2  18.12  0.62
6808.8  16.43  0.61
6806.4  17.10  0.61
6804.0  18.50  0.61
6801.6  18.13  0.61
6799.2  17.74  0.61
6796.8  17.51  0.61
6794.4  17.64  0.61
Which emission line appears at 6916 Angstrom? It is Halpha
